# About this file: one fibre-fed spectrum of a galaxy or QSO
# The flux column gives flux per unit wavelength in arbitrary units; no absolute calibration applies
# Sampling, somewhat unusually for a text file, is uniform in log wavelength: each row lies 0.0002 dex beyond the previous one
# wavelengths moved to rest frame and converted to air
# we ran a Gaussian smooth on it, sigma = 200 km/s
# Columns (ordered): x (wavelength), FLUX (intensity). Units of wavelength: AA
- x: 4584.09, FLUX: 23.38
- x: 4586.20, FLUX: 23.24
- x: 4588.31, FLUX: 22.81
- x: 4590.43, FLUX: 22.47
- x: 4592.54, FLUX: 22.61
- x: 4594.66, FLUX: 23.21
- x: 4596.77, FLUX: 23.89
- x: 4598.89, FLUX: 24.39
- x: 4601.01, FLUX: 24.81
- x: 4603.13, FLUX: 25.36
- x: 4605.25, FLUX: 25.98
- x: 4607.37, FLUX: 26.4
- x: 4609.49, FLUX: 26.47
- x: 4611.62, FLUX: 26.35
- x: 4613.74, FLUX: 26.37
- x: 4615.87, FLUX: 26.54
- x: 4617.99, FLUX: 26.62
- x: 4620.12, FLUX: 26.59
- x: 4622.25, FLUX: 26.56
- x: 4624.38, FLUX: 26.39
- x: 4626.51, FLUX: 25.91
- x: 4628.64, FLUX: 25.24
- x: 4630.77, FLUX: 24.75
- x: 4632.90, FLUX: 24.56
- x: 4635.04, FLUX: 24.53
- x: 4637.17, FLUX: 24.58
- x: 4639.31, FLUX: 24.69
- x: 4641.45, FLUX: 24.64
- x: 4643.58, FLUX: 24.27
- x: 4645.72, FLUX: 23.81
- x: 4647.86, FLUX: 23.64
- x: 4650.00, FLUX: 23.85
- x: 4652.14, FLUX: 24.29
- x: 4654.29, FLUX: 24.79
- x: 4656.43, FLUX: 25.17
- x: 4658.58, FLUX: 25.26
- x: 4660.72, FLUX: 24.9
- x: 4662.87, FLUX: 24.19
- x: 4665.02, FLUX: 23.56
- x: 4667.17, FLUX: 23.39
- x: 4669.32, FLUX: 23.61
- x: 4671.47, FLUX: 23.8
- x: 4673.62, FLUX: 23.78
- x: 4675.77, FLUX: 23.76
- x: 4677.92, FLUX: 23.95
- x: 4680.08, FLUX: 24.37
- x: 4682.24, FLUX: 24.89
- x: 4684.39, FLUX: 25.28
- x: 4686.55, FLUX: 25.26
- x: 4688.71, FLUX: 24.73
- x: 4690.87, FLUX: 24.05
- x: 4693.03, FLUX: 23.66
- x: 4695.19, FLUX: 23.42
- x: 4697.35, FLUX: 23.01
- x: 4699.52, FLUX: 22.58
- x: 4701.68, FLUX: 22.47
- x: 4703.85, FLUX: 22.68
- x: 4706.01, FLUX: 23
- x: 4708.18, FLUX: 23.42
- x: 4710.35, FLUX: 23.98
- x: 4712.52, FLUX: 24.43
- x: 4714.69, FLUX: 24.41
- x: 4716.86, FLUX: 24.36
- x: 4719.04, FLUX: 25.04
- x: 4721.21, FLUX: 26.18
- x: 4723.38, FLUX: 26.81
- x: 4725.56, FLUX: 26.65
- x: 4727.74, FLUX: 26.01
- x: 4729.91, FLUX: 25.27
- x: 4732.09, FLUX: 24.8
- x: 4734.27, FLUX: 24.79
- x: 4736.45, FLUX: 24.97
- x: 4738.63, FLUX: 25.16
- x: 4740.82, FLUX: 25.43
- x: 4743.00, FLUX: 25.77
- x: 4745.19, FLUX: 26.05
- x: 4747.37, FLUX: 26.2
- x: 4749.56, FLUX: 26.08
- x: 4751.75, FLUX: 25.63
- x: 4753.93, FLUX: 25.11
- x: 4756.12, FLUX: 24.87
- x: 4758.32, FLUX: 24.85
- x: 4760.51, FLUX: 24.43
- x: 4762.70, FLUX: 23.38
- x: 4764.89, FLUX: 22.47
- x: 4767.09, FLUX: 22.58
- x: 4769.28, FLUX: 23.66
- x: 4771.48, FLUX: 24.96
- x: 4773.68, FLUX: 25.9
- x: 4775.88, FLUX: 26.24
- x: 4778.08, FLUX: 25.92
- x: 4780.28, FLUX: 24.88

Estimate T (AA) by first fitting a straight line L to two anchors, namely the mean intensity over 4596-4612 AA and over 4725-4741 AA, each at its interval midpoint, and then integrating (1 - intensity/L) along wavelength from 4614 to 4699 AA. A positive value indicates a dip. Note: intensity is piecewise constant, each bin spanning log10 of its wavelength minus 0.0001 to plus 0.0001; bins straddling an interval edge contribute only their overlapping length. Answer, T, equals 2.6 AA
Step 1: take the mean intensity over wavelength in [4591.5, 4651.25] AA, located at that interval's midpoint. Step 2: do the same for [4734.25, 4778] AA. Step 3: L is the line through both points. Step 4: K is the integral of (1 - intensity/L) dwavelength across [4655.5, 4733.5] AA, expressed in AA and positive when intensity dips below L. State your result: 2.1 AA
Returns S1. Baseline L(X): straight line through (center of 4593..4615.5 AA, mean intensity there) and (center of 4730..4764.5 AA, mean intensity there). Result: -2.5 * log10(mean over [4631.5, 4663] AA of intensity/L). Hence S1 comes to 0.03 mag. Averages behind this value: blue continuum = 25.3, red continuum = 25.1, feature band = 24.5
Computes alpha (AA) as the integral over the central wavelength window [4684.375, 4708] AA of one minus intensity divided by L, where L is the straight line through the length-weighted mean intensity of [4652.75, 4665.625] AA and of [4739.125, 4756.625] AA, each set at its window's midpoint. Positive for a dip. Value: 1.4 AA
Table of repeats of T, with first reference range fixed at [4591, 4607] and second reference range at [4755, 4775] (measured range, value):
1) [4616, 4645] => -1.2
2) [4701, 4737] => -0.7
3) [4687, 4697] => 0.1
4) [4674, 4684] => 0.0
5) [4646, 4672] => 0.1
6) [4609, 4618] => -0.8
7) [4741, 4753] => -0.9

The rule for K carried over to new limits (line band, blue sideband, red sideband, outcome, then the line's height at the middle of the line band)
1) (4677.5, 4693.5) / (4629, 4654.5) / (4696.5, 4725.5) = -0.2 AA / 24.2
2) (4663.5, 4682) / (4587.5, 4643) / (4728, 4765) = 0.9 AA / 25.1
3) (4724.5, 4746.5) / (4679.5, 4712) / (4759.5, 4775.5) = -1.5 AA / 23.9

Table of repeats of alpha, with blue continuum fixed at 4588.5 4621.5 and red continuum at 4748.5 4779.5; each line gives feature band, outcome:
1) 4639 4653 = 0.5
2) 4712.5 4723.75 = -0.2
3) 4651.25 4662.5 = 0.1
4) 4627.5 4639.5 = 0.2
